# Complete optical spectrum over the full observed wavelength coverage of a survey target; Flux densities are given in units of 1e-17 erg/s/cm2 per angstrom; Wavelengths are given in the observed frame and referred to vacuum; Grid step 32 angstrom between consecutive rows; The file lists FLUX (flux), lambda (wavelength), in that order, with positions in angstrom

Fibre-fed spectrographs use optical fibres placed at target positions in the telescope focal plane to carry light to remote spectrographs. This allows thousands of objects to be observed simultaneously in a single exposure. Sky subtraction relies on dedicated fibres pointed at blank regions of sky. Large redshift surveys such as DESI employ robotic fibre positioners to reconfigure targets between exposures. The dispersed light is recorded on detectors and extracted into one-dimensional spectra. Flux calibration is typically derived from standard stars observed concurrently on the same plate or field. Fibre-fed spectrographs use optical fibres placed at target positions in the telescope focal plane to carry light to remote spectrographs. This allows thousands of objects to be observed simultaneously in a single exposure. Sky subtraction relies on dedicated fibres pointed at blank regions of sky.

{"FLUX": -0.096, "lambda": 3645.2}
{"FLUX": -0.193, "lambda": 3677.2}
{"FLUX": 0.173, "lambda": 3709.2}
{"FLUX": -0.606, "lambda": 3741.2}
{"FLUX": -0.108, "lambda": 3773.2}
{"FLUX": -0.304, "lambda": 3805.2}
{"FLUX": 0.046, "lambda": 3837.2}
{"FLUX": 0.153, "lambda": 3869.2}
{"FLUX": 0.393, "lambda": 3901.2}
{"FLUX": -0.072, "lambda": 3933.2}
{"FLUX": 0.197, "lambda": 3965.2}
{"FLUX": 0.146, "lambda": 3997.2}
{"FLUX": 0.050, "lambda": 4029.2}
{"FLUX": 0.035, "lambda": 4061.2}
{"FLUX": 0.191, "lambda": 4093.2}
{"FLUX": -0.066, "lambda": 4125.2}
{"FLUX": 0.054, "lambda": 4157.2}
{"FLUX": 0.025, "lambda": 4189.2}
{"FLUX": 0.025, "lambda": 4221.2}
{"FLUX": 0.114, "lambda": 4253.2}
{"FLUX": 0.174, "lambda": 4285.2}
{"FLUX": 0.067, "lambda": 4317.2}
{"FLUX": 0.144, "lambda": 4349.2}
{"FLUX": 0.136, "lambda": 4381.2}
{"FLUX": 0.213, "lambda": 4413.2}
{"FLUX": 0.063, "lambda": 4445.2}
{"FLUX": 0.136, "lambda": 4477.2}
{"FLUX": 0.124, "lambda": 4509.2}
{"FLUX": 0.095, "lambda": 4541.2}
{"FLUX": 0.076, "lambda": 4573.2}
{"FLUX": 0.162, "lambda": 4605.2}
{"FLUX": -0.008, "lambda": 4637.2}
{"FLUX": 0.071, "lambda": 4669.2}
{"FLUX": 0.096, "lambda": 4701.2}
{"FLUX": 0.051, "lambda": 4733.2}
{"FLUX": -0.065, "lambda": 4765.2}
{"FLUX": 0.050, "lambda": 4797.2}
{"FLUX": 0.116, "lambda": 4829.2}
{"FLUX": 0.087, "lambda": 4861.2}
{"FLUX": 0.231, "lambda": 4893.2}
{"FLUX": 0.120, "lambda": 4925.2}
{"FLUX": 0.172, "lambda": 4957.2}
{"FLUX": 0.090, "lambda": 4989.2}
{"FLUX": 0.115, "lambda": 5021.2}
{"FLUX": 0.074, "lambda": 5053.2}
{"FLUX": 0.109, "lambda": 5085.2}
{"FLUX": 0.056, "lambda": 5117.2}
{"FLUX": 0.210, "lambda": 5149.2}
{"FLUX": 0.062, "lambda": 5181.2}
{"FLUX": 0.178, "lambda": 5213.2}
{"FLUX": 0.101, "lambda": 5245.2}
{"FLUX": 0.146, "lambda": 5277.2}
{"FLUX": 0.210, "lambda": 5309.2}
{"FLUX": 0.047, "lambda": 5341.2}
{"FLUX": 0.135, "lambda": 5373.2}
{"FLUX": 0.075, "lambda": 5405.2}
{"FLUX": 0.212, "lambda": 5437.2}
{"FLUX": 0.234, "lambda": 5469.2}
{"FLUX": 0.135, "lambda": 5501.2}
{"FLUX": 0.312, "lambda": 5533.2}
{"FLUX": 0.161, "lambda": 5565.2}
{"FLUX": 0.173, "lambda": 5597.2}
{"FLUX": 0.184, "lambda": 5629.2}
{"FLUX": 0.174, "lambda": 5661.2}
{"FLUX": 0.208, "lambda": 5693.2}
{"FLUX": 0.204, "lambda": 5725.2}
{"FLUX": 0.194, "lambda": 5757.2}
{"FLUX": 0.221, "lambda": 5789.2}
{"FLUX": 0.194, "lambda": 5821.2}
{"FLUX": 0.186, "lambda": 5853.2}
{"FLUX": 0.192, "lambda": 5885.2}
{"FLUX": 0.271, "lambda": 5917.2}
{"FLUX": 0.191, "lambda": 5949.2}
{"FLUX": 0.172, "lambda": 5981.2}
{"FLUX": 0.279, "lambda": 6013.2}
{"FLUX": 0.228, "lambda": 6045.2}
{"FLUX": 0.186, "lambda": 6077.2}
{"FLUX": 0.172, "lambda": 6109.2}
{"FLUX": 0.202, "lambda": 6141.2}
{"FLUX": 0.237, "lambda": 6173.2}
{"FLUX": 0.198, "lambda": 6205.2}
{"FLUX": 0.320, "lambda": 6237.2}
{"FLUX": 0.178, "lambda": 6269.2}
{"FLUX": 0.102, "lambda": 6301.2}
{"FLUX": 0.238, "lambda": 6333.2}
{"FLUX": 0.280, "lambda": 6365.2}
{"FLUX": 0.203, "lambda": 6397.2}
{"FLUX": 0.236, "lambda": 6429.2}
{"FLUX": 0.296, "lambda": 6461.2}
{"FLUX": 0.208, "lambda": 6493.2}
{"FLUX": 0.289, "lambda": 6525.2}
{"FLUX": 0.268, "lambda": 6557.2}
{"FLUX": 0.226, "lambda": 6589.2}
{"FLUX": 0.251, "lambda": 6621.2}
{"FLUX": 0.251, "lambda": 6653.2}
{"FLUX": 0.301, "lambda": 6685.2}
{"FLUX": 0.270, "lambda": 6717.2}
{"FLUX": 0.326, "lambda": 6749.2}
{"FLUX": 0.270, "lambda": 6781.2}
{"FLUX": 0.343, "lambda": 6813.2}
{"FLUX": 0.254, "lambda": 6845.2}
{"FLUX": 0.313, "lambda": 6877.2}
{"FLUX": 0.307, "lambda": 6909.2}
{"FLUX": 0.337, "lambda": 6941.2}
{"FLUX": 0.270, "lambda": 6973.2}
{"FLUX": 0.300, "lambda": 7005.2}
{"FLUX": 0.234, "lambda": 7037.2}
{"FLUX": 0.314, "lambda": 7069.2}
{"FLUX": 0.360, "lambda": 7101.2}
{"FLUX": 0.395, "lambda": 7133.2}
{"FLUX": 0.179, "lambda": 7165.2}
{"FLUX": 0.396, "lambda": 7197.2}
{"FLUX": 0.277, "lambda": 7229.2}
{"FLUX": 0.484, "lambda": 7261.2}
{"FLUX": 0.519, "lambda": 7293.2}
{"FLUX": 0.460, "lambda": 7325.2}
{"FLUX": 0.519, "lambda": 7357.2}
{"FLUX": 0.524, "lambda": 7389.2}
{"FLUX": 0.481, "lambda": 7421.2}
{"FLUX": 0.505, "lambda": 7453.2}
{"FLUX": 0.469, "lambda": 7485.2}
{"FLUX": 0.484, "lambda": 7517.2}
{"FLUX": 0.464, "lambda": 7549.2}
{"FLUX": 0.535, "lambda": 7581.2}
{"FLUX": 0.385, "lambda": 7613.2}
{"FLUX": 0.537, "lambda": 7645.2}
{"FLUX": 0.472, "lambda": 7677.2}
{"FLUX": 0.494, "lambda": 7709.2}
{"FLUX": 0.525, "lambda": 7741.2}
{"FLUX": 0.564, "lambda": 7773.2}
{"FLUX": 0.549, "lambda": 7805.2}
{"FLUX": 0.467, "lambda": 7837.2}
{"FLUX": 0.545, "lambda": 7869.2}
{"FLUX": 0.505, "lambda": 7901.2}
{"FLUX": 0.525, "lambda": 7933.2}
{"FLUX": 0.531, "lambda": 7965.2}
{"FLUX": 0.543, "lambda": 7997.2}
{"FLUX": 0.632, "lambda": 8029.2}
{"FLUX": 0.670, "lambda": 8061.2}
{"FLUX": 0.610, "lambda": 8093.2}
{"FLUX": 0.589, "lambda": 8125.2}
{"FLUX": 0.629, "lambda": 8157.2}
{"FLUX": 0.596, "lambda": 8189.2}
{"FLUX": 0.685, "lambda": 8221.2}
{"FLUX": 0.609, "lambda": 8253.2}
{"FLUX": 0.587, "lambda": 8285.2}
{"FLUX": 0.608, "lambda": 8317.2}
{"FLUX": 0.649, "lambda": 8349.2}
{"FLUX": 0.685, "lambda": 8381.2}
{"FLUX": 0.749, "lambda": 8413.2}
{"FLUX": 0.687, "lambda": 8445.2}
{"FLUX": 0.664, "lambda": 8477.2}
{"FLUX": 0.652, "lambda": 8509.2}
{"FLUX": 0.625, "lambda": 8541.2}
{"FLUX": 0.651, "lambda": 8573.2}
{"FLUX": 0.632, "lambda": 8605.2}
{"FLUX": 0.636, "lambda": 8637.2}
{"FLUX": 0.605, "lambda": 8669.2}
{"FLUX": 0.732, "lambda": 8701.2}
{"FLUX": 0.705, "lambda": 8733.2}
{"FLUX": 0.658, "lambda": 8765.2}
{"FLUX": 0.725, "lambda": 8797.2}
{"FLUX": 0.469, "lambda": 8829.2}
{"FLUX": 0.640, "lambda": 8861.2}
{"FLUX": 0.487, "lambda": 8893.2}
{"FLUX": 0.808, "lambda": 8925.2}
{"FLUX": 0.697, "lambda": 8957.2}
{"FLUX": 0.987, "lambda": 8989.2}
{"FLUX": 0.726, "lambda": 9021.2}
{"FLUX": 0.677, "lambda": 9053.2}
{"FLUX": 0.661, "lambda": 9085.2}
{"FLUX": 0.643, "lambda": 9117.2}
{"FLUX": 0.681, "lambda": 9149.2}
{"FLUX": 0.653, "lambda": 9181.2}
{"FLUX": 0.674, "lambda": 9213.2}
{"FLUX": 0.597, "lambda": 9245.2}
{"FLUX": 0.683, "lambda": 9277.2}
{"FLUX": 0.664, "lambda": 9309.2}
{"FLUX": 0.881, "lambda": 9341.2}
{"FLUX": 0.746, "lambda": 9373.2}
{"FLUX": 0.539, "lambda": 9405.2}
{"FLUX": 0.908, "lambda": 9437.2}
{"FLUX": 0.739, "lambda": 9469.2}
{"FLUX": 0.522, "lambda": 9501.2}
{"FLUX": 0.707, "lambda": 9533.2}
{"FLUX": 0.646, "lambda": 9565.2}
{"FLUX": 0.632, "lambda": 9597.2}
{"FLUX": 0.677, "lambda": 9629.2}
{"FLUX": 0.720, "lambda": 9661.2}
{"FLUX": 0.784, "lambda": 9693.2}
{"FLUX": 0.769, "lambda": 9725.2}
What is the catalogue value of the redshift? 0.82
